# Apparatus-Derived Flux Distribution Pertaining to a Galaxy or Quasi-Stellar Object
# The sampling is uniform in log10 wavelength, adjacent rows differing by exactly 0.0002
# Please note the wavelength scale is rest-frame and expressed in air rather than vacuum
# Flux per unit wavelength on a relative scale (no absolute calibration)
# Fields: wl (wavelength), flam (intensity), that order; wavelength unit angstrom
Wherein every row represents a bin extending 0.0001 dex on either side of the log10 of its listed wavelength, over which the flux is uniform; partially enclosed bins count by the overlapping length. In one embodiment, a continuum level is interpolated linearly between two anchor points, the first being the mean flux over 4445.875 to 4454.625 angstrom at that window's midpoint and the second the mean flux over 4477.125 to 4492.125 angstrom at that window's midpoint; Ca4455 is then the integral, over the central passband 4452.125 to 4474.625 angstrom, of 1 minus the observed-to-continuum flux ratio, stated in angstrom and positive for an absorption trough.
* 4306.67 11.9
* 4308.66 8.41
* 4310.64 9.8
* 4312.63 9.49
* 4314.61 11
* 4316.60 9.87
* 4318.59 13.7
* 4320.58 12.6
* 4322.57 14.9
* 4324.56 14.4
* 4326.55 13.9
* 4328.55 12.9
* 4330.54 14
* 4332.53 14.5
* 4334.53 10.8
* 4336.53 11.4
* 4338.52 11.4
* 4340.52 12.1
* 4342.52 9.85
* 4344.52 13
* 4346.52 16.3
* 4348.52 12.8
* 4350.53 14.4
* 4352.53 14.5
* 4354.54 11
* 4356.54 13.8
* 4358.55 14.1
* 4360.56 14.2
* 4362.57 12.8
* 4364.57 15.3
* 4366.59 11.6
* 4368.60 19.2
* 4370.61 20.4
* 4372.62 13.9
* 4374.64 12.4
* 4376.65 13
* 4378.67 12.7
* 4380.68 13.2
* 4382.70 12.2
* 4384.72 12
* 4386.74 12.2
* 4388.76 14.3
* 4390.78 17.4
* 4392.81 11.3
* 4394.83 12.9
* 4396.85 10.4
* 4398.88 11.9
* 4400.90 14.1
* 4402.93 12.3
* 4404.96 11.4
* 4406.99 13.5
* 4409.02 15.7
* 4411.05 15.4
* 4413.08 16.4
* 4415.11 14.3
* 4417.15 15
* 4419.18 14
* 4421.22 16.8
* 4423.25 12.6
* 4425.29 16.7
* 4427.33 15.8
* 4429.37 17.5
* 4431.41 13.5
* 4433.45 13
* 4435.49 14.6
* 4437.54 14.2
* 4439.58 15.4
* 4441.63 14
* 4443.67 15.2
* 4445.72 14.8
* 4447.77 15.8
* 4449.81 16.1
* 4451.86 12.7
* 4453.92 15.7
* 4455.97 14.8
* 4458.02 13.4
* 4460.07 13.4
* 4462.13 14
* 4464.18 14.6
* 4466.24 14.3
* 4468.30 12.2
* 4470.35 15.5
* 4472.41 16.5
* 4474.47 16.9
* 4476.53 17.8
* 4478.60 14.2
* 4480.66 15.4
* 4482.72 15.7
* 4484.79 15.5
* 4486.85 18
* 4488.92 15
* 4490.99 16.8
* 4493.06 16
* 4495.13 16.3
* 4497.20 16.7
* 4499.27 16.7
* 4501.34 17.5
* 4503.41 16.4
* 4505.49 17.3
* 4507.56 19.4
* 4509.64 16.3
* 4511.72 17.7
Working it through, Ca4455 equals 1.2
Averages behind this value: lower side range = 15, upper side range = 15.9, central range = 14.5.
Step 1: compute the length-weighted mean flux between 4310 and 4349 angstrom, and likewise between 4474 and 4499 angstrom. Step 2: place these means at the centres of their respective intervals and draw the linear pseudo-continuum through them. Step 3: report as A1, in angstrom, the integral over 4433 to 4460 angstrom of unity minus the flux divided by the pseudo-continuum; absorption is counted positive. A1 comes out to 1.2 angstrom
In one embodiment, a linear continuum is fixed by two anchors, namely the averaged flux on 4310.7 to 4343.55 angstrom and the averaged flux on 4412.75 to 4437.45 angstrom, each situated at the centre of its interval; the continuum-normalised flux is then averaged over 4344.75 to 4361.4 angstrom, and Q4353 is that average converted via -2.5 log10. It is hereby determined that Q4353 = -0.07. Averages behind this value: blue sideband 12.2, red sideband 14.9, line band 13.8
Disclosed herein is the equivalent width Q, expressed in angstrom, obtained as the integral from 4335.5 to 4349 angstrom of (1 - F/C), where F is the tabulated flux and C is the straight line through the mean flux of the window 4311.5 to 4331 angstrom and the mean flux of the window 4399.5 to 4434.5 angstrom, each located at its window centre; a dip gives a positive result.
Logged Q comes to 0.7 angstrom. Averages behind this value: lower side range 12.6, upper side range 14.6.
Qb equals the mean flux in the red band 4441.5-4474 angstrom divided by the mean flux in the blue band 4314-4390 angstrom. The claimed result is 1.1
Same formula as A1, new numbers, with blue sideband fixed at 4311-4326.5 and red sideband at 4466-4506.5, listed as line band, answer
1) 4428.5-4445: 0.3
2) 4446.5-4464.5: 1.0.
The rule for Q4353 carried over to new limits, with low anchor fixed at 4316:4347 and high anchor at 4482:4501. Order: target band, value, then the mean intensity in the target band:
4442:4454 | 0.03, 14.9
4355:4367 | -0.01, 13.6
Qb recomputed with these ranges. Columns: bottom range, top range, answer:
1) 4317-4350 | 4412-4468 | 1.13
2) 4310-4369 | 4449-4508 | 1.21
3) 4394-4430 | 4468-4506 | 1.14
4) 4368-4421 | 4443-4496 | 1.10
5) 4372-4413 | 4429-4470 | 1.09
